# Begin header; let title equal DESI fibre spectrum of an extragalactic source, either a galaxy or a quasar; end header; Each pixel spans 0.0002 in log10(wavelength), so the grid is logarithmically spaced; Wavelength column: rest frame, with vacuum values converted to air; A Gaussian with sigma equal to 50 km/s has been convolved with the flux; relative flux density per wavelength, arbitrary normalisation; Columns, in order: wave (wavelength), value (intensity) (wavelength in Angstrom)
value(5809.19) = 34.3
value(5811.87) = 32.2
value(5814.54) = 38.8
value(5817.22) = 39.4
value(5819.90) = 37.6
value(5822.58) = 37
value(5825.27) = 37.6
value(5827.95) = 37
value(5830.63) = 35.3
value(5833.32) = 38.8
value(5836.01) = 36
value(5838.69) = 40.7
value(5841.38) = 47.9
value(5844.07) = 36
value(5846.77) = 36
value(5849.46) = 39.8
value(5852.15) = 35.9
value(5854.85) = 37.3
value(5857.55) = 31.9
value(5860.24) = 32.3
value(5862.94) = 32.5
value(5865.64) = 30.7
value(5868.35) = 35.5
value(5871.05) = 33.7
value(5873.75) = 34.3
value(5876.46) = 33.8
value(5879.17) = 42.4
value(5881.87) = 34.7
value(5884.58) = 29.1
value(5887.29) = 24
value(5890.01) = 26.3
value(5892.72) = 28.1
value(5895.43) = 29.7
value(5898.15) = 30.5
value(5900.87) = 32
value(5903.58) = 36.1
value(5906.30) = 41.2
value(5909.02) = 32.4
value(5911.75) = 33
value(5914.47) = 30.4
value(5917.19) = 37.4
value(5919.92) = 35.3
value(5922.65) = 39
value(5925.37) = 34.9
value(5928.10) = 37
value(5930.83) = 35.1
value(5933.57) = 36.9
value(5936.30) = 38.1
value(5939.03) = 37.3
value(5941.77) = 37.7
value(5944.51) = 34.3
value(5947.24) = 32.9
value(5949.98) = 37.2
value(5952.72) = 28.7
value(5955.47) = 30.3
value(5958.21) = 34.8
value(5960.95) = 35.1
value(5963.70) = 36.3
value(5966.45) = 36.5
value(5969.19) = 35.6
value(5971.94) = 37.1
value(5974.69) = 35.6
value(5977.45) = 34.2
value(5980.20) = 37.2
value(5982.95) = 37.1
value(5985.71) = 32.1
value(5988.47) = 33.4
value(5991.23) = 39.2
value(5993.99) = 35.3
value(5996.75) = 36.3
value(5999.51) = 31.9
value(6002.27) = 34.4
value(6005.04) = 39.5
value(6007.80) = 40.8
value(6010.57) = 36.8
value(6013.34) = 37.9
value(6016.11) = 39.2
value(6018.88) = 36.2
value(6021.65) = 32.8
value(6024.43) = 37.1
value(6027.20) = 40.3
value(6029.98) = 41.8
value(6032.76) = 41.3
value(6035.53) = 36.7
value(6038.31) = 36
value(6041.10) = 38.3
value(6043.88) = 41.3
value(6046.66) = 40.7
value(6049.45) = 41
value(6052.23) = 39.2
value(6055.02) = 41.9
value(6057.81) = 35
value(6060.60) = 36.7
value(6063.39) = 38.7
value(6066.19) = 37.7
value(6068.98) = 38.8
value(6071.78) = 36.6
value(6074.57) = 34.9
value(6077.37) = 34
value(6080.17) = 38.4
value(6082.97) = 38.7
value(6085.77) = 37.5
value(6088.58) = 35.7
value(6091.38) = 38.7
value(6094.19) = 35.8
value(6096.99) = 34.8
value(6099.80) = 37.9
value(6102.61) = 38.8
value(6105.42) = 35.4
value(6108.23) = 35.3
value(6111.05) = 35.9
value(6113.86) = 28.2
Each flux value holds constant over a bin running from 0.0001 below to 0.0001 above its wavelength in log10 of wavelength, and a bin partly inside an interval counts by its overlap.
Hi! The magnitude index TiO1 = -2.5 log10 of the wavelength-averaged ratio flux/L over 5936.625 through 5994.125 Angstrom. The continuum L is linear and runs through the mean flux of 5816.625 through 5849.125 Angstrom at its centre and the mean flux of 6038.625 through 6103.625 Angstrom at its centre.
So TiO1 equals 0.08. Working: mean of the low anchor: 38.3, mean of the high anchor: 37.8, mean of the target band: 35.2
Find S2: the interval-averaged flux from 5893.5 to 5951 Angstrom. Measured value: 35.1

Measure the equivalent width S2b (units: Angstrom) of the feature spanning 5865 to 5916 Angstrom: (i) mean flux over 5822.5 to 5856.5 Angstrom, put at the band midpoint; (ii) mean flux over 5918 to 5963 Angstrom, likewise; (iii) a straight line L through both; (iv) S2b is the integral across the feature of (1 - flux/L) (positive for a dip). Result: 5.7 Angstrom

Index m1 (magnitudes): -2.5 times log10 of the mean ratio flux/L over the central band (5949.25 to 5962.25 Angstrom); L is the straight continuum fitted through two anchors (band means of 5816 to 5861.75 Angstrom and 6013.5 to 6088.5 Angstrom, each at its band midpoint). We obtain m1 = 0.15 mag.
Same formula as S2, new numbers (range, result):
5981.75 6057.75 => 37.7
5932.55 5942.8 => 37.5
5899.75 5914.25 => 34.6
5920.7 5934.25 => 36.5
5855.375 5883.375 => 34.3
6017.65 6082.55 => 38.1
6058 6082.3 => 36.9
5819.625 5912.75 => 34.7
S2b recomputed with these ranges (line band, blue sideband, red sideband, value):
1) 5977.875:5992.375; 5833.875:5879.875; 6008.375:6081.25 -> 0.72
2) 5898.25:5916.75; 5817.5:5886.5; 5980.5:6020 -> 1.09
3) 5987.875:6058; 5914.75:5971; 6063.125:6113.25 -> -3.55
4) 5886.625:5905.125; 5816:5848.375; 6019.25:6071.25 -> 4.10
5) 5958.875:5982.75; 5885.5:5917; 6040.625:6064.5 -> -0.64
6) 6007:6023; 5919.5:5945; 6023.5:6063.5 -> 0.55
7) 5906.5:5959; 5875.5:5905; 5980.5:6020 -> -2.55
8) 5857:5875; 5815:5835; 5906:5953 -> 1.82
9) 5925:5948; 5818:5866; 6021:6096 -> 0.74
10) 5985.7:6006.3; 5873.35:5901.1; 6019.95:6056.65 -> 0.79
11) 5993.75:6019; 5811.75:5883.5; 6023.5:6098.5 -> 0.50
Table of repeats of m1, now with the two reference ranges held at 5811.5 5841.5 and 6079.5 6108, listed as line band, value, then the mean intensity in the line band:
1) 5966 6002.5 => 0.06 mag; 35.4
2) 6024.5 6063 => -0.05 mag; 39.2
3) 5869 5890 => 0.16 mag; 32.8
